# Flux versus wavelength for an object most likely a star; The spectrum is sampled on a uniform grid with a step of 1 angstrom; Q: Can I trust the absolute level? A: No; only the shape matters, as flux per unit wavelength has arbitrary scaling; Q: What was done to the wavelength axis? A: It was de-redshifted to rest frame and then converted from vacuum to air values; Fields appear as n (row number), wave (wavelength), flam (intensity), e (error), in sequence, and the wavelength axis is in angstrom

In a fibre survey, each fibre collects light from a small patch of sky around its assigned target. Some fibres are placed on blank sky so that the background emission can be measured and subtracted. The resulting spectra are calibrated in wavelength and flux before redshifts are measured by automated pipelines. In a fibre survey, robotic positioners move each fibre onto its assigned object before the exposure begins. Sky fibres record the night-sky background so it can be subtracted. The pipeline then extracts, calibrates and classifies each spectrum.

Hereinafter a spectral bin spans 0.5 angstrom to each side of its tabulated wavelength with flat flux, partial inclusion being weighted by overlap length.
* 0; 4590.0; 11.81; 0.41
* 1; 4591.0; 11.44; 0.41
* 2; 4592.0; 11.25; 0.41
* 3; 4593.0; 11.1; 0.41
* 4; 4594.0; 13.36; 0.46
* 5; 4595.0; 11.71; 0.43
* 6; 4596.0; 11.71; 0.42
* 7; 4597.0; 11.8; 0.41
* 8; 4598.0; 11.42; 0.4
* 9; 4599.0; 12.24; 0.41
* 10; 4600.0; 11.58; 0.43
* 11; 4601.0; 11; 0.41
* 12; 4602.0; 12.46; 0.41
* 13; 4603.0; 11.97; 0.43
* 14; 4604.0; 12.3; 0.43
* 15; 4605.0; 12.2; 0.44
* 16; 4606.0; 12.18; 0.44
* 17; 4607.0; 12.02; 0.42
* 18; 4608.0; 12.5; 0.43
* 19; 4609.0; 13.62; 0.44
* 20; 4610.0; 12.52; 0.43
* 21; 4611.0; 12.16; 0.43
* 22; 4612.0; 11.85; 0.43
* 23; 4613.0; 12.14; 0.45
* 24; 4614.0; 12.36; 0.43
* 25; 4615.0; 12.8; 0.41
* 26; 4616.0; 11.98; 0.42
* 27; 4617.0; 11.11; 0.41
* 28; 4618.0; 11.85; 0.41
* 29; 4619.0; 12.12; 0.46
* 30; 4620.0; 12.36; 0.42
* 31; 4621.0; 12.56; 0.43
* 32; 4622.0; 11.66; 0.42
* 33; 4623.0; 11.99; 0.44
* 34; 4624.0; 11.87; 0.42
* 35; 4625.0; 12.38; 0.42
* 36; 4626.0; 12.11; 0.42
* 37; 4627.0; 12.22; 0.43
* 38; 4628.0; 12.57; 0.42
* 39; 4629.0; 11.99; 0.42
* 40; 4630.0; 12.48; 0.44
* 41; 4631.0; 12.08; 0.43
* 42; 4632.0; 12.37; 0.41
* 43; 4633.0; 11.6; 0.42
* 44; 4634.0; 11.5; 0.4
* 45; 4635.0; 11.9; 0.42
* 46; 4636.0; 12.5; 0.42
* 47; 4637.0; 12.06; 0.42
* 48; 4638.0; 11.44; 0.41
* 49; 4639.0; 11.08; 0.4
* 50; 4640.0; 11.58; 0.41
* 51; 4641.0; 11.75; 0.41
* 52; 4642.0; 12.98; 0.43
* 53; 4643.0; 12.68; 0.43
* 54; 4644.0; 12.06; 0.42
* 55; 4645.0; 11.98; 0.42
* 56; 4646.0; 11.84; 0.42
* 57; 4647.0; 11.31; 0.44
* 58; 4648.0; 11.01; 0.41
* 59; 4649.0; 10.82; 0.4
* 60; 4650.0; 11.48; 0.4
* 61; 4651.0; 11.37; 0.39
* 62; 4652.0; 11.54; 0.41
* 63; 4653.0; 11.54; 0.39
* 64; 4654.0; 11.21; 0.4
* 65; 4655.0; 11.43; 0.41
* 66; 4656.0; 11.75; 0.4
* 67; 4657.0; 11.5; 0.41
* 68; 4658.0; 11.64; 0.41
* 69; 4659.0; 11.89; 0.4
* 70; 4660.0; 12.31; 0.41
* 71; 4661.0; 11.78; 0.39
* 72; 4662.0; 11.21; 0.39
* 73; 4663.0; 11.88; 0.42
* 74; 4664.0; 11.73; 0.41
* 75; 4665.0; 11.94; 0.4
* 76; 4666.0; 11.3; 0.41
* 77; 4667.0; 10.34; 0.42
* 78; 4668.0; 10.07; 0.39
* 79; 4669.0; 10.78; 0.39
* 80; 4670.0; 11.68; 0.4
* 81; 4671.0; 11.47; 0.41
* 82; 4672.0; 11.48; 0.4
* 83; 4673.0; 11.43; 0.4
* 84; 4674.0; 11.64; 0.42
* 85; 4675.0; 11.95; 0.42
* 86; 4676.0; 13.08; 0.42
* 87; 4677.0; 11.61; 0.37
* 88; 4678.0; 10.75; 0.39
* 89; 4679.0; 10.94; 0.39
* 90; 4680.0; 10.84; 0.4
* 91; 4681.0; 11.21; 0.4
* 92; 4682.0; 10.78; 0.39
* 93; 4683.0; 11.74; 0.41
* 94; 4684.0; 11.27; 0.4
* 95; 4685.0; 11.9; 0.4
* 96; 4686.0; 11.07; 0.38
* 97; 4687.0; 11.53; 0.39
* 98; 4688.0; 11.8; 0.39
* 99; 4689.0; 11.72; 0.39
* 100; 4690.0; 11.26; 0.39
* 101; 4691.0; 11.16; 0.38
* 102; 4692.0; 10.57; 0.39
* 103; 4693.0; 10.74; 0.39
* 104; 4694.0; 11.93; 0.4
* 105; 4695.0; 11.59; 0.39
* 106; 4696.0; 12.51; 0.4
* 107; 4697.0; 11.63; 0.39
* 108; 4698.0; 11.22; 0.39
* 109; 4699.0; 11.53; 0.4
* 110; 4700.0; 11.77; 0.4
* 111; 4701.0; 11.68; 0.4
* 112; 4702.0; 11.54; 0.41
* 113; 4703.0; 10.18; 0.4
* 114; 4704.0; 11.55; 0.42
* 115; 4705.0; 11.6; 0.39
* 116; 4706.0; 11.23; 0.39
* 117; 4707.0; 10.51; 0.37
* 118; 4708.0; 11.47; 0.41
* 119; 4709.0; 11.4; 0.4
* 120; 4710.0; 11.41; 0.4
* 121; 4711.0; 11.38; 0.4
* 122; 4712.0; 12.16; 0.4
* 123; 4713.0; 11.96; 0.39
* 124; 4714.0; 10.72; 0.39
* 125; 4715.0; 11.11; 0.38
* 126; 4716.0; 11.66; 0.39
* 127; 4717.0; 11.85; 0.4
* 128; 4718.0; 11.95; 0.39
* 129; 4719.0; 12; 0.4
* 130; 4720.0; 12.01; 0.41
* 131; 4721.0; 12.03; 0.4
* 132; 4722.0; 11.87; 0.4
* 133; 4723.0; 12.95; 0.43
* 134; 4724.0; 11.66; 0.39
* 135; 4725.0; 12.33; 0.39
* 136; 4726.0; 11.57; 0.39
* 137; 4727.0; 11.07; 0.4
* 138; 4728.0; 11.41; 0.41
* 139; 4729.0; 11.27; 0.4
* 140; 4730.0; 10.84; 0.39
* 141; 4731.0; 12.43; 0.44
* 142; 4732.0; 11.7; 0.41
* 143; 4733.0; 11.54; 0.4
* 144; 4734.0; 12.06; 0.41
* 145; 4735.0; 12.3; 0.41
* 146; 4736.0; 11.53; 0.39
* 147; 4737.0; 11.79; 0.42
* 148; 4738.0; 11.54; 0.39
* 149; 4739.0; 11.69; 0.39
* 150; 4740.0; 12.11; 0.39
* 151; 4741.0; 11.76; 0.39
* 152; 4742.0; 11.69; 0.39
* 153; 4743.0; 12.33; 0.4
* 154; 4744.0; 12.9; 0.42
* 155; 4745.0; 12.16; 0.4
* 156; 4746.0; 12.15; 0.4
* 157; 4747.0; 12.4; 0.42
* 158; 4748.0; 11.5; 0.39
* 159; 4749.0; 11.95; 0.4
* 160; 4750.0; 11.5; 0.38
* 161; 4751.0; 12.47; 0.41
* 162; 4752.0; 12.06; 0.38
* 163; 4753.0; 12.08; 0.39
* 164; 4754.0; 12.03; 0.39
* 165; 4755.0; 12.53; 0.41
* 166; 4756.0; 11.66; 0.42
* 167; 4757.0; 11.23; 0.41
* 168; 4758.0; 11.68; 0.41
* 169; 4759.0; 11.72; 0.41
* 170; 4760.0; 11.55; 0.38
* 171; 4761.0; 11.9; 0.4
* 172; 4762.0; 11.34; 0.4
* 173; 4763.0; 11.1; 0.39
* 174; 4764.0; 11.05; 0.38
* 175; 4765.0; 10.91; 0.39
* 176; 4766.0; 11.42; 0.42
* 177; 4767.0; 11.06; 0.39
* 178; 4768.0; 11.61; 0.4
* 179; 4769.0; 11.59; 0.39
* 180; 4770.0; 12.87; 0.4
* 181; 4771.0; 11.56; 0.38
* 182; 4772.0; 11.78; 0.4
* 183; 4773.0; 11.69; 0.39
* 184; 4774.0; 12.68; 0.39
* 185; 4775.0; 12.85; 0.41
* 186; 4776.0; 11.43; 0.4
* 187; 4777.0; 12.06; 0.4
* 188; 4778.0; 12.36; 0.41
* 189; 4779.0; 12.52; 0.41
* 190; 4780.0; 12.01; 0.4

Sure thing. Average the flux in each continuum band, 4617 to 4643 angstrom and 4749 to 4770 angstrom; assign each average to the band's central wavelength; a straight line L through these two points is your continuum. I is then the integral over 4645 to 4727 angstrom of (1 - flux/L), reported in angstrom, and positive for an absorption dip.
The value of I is 2.6 angstrom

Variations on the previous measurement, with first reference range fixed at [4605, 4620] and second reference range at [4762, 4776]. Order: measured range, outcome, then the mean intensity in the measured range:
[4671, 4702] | 1.3 angstrom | 11.5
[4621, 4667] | 1.2 angstrom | 11.8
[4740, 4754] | -0.4 angstrom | 12.1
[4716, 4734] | 0.1 angstrom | 11.8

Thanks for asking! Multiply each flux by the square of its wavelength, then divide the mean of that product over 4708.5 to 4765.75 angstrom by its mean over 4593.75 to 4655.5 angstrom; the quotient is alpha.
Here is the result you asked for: 1.03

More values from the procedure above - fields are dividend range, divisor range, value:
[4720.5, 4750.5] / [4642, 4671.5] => 1.06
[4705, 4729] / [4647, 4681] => 1.04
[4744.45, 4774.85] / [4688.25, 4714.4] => 1.06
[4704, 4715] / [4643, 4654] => 1.01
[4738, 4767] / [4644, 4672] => 1.07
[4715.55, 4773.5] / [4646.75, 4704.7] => 1.06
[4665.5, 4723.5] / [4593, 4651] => 0.98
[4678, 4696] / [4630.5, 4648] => 0.97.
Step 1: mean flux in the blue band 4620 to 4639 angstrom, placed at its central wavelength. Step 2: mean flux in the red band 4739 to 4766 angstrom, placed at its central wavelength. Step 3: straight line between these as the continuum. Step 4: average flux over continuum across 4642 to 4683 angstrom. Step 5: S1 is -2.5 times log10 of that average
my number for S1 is 0.05 mag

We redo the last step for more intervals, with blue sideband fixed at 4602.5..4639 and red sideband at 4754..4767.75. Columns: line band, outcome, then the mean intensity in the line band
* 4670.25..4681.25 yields 0.035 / 11.5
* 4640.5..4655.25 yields 0.031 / 11.7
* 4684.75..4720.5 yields 0.026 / 11.5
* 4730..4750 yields -0.032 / 11.9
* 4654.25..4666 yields 0.023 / 11.7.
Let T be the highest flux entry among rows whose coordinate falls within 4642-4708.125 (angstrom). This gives 13.08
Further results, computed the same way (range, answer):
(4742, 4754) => 12.9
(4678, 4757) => 12.95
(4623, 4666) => 12.98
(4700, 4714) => 12.16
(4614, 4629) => 12.8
